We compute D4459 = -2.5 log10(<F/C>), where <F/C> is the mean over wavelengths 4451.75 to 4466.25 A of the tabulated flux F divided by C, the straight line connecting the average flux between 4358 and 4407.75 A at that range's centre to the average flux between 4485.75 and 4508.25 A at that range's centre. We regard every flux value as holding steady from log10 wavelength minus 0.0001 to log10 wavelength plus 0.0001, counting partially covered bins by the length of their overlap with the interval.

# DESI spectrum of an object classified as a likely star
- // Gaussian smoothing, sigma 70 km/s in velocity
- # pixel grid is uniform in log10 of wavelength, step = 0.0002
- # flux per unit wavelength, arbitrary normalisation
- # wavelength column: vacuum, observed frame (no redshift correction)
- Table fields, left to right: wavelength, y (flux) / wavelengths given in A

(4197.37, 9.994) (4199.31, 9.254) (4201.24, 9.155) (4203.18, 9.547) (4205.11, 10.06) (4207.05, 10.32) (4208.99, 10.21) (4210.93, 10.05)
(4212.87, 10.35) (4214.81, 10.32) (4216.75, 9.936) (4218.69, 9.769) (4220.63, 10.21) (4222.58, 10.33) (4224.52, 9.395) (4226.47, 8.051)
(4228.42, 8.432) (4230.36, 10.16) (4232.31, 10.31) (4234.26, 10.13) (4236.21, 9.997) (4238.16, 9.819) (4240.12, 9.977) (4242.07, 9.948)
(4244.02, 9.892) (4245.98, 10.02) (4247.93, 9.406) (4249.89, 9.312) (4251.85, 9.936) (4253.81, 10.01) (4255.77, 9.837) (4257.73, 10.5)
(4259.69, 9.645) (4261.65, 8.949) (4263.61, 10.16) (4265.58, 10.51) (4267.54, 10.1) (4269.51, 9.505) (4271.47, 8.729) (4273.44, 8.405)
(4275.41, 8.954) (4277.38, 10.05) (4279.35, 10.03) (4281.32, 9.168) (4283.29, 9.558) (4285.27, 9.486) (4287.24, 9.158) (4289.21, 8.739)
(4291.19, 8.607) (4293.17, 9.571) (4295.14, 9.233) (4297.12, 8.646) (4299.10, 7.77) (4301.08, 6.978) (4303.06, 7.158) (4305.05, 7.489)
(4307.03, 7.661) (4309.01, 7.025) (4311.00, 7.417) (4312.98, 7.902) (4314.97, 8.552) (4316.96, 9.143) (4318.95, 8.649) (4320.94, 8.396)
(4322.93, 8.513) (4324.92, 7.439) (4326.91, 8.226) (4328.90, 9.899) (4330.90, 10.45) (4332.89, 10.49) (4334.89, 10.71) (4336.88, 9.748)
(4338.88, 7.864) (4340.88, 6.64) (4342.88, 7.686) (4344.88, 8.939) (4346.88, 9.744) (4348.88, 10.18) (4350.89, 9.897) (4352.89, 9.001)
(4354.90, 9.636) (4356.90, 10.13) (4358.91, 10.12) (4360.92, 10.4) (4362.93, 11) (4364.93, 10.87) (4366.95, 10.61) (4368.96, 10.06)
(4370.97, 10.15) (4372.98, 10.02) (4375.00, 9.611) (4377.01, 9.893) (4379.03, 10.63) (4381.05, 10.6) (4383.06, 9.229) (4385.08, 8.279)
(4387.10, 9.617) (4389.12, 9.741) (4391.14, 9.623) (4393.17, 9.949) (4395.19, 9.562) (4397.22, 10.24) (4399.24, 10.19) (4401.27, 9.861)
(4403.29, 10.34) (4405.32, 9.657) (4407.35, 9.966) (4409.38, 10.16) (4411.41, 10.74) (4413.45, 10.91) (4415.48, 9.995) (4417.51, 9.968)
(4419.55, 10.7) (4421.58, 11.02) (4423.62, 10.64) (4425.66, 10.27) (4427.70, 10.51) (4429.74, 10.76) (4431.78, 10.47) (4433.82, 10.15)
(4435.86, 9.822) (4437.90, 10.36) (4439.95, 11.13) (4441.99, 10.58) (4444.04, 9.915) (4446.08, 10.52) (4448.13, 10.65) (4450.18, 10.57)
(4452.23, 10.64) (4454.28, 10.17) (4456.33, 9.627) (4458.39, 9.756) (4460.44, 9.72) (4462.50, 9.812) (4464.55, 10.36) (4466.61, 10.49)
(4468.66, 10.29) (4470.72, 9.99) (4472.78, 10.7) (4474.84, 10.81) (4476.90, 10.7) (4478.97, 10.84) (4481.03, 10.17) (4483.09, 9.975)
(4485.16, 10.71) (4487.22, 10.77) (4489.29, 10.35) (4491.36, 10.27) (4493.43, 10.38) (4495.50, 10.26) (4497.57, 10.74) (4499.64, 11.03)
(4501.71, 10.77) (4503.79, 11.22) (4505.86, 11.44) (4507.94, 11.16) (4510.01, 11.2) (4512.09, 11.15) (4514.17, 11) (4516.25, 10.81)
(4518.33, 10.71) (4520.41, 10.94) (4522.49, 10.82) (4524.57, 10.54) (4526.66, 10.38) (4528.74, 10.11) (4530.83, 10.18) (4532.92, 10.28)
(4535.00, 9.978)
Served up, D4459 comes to 0.05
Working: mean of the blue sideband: 10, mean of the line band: 10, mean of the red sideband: 10.7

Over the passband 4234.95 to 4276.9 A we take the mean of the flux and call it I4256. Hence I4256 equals 9.7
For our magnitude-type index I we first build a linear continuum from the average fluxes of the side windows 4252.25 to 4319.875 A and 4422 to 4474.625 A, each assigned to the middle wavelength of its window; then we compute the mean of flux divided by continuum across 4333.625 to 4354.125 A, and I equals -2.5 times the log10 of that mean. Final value 0.04 mag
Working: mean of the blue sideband 8.93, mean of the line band 9.06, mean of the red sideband 10.3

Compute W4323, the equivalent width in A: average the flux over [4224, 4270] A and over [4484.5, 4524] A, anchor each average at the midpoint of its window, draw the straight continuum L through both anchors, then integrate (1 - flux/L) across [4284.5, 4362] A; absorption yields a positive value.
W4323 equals 9.8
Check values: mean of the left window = 9.76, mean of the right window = 10.8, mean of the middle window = 8.8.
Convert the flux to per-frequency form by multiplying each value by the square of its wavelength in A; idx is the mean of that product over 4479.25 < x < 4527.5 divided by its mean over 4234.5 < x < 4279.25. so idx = 1.24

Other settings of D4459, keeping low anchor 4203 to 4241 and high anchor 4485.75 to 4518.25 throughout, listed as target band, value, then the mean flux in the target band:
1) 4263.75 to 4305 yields 0.123 mag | 9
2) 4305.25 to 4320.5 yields 0.258 mag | 8.03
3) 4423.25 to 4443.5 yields 0.015 mag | 10.4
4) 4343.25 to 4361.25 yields 0.069 mag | 9.69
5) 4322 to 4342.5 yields 0.146 mag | 8.96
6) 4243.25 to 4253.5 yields 0.027 mag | 9.72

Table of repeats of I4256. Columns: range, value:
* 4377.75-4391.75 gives 9.68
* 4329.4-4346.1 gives 9.1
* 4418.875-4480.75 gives 10.4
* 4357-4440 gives 10.2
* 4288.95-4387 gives 9.11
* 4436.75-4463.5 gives 10.3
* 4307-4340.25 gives 8.72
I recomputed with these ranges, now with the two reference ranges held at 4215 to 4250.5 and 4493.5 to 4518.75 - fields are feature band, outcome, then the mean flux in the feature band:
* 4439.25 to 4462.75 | 0.05 mag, 10.3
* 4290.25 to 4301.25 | 0.17 mag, 8.58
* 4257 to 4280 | 0.03 mag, 9.61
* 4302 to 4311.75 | 0.34 mag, 7.34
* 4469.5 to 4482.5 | 0.03 mag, 10.5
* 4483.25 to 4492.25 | 0.04 mag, 10.5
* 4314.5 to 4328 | 0.20 mag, 8.42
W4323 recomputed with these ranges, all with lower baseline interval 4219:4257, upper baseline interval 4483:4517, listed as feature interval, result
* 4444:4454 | 0.10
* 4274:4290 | 0.89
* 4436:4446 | 0.12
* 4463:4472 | 0.34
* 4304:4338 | 4.72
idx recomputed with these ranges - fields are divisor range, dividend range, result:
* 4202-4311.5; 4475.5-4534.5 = 1.28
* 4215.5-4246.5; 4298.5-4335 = 0.89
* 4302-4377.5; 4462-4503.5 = 1.22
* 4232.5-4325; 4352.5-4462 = 1.19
